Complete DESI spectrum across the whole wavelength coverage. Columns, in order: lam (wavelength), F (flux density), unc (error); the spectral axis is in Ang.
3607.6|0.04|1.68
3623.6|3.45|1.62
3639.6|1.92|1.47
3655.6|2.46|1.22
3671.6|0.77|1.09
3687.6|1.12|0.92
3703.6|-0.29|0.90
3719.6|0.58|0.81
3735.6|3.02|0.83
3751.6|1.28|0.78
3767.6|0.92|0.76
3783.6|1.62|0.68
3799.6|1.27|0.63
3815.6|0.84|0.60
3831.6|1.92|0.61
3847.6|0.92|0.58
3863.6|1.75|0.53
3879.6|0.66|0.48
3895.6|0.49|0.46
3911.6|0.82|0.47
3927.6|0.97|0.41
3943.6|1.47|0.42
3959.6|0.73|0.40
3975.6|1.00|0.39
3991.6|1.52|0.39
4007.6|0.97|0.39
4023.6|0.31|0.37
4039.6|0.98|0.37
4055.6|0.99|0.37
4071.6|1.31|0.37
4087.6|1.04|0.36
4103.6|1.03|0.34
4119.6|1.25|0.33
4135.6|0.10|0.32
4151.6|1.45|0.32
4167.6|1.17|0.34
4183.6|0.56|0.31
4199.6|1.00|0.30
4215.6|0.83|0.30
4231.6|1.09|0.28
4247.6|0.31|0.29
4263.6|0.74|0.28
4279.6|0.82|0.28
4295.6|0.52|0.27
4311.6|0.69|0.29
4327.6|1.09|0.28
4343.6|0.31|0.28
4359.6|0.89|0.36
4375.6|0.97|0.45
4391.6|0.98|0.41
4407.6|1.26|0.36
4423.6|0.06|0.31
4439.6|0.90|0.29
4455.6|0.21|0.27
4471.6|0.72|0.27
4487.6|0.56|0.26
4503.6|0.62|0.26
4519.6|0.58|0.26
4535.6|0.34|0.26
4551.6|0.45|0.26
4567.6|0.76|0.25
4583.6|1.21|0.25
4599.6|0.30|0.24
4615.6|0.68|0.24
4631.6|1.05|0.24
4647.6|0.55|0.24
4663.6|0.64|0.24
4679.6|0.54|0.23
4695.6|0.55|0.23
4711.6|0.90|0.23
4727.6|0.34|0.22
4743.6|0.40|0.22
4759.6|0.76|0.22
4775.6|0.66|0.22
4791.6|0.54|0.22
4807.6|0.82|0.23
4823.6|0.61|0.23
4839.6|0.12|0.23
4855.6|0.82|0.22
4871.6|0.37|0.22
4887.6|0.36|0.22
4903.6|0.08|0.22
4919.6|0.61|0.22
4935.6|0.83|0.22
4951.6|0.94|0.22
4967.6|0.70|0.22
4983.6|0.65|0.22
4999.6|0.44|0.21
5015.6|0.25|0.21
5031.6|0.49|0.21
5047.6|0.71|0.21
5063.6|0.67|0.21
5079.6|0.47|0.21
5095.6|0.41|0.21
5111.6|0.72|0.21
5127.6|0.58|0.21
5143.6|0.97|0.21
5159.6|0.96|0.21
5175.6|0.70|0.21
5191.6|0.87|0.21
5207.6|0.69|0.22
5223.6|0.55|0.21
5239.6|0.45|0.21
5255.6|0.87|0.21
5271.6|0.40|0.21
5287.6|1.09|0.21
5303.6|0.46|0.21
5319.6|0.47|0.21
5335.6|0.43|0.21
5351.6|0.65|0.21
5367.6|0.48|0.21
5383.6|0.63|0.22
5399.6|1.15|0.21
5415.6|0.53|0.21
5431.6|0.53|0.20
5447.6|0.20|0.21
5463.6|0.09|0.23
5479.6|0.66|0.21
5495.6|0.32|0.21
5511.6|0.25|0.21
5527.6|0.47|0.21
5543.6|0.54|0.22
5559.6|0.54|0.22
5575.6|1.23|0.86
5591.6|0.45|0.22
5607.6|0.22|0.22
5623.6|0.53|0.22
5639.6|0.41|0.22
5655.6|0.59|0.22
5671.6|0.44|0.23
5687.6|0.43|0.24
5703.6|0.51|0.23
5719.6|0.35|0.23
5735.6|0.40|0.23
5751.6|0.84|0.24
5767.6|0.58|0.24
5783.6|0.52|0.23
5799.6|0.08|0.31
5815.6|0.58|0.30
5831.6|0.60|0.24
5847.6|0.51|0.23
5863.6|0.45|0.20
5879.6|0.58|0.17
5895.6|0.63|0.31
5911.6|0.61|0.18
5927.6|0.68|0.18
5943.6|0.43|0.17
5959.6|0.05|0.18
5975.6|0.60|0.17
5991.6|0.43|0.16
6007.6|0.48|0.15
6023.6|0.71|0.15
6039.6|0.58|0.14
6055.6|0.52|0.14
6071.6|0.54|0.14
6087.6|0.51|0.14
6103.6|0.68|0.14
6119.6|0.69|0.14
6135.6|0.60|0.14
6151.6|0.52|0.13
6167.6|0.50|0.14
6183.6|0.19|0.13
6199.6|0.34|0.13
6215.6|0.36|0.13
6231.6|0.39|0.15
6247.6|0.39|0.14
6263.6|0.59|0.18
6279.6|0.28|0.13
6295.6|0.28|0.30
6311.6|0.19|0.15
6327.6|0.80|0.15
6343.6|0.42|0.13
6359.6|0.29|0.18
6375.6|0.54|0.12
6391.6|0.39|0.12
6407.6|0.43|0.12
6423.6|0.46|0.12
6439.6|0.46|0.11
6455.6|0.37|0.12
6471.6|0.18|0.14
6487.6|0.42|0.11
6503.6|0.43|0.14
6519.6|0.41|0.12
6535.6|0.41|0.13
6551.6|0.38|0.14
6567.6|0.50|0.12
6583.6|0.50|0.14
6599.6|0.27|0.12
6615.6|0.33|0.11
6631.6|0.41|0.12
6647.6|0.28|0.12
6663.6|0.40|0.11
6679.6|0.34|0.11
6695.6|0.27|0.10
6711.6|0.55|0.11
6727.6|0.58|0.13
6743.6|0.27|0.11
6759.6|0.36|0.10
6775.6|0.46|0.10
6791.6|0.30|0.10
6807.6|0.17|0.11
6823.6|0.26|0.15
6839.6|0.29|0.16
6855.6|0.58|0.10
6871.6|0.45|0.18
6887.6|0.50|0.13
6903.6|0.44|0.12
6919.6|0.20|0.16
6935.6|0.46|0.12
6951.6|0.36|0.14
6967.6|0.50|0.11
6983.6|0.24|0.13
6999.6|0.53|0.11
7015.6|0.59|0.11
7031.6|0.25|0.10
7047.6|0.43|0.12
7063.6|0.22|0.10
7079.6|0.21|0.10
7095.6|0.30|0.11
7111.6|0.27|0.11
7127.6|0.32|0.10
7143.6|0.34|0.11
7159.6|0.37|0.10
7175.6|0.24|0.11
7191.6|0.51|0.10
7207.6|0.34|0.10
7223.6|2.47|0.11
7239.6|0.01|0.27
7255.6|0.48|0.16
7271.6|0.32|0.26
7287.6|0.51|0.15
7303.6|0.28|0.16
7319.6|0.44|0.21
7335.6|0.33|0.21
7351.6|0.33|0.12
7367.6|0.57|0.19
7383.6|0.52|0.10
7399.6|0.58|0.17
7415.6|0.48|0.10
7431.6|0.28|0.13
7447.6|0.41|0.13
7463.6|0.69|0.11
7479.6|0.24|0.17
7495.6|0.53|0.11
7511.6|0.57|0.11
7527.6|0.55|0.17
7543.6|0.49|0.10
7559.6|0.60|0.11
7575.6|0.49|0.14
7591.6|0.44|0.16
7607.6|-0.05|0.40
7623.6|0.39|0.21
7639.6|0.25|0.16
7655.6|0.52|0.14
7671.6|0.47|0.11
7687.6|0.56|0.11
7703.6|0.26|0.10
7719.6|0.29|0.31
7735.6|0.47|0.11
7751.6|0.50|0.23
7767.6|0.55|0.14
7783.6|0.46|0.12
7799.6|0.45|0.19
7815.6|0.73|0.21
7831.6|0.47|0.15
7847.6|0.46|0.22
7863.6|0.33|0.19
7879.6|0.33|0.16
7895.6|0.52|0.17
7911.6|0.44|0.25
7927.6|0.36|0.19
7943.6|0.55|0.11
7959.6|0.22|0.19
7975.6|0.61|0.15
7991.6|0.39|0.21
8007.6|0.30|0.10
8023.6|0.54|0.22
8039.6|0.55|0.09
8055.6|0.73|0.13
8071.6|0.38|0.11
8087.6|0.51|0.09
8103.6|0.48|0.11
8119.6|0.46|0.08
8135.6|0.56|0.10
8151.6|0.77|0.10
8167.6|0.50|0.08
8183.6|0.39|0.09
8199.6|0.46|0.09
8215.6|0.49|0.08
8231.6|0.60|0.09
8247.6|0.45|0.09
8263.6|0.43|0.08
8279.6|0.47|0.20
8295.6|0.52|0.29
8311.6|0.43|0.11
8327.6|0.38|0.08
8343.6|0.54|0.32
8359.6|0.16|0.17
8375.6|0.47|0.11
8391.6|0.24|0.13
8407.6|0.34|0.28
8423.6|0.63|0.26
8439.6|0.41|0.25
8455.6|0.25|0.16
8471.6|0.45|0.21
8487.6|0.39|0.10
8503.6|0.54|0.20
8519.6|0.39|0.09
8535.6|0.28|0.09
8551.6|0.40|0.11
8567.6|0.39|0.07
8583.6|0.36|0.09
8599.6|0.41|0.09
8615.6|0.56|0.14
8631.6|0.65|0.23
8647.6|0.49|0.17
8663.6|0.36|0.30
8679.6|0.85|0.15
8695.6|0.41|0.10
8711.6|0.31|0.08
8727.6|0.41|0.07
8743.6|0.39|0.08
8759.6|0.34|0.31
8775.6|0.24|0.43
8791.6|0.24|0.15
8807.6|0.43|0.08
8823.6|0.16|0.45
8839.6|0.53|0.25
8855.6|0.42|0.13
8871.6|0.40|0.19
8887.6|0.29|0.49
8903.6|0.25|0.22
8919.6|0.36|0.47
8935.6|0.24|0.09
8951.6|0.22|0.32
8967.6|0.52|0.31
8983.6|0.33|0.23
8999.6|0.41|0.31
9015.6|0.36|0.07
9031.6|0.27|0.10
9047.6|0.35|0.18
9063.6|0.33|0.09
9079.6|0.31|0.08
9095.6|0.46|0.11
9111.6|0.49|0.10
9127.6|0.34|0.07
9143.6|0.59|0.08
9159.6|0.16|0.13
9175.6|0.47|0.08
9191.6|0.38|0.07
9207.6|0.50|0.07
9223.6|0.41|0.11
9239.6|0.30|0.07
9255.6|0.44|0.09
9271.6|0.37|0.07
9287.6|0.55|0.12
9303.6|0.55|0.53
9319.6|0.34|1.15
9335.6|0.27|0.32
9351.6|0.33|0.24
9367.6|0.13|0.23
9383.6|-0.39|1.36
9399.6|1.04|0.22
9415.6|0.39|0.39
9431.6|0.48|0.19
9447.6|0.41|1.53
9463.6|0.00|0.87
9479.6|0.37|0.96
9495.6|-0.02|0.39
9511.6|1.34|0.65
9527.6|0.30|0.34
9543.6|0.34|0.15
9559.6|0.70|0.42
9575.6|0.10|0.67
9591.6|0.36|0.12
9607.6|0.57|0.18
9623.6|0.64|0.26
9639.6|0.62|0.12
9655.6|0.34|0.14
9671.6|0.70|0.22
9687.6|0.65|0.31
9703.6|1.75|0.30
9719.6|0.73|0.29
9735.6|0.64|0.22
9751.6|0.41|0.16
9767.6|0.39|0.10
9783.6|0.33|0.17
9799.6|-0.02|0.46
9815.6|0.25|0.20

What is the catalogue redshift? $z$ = 0.94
